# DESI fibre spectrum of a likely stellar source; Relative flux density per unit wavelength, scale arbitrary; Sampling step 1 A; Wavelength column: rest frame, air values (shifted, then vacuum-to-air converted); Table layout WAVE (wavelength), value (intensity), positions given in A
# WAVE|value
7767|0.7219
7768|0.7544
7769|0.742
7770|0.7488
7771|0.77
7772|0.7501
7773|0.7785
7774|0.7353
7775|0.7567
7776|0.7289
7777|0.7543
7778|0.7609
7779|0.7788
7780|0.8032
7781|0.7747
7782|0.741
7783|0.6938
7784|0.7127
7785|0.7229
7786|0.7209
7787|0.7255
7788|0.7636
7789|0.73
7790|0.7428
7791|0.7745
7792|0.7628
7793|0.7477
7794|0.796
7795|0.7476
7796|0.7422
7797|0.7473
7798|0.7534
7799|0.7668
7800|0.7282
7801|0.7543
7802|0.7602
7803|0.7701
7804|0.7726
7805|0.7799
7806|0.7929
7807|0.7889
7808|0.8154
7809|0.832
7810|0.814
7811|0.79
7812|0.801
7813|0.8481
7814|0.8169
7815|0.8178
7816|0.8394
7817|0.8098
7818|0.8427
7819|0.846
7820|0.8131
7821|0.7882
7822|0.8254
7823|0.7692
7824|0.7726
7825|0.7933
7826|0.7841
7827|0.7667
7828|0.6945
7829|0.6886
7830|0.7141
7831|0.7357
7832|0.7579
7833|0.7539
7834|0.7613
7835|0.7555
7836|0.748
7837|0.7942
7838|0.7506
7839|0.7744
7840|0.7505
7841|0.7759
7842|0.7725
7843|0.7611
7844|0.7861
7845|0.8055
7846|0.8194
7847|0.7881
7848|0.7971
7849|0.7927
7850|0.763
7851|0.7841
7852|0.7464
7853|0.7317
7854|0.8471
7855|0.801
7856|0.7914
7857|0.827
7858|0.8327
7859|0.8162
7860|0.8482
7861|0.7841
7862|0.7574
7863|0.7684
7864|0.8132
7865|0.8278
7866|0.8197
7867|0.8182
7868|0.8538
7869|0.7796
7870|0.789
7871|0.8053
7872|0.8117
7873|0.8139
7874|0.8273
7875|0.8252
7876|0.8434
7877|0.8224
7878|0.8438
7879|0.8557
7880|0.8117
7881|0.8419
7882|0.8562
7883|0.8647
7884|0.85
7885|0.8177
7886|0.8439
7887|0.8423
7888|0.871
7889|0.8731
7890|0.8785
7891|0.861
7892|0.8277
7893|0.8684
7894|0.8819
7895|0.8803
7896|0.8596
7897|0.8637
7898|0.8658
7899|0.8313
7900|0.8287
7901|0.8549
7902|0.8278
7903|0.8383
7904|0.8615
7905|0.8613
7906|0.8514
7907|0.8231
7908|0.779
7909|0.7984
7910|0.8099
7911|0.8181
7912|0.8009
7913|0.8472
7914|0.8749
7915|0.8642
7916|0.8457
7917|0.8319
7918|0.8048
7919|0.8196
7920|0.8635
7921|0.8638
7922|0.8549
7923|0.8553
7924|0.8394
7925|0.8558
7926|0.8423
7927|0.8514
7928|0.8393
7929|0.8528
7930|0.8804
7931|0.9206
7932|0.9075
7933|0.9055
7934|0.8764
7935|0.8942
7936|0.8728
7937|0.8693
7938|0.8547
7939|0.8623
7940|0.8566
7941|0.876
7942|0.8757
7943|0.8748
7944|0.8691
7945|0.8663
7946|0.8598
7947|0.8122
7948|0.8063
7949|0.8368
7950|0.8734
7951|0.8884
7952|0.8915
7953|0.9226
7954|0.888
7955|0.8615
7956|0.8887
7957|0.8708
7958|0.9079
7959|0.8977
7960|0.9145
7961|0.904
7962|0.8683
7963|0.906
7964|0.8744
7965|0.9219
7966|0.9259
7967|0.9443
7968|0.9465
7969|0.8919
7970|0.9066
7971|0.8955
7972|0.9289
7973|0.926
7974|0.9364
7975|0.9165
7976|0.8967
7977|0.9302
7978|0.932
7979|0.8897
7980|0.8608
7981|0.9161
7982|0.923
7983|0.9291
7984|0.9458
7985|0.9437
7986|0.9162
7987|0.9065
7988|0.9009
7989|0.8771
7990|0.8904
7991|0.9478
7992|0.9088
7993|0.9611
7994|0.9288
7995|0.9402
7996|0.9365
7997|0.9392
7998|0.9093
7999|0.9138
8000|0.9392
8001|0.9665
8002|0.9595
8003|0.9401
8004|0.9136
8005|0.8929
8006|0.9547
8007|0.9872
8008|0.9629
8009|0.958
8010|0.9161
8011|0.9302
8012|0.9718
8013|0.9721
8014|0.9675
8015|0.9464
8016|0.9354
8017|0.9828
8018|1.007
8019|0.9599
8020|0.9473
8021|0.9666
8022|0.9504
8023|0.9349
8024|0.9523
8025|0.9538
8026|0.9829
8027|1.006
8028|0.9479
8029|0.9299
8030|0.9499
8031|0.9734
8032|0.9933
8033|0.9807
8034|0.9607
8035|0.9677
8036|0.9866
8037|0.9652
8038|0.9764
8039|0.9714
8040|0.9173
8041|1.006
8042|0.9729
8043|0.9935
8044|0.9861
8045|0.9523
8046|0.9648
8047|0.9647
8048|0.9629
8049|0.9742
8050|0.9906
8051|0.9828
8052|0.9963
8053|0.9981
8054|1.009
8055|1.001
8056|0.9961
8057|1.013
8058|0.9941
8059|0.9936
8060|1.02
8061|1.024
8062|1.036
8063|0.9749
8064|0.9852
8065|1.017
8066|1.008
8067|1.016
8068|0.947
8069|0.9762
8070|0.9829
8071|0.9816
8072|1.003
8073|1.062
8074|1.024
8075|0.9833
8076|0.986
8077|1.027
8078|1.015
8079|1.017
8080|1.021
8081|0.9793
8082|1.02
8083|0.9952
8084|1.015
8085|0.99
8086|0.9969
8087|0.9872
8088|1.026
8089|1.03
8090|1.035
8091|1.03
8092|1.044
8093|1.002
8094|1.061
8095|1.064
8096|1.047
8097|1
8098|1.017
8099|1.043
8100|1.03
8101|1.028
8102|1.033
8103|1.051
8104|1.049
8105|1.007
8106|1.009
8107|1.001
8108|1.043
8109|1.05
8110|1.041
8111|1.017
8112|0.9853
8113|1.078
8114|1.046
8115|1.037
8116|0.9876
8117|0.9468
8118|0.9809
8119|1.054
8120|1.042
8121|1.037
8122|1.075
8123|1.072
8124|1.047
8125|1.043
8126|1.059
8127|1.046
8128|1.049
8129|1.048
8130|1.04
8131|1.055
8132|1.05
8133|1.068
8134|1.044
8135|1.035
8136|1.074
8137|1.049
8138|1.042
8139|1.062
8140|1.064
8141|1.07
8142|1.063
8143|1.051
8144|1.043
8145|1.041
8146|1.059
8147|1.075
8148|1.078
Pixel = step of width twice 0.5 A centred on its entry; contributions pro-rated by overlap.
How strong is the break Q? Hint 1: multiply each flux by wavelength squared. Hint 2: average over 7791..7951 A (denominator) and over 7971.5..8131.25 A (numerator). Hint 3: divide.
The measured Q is 1.3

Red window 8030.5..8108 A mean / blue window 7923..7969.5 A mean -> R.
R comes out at 1.14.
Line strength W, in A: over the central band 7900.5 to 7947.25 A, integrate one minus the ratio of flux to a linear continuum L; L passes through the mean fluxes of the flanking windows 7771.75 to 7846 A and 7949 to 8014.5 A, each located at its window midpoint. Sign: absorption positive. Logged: 0.88 A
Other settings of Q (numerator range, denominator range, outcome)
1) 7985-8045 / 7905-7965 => 1.13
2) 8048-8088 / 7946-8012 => 1.12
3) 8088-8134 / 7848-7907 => 1.32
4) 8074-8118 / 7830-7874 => 1.38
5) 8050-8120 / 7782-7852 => 1.40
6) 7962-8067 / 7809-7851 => 1.27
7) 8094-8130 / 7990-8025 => 1.12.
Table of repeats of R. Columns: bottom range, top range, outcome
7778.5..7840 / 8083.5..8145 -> 1.34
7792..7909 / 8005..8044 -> 1.20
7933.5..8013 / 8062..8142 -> 1.13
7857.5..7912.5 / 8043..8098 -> 1.21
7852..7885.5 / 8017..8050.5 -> 1.19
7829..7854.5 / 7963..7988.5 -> 1.19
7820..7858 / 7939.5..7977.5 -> 1.15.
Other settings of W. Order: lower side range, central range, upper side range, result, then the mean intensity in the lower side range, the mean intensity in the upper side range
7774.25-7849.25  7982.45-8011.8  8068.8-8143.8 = 0.06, 0.771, 1.03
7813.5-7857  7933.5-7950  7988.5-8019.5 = 0.41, 0.78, 0.942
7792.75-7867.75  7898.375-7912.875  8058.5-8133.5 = 0.40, 0.784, 1.02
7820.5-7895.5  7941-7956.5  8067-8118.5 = 0.30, 0.803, 1.02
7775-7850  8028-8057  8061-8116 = 0.01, 0.772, 1.02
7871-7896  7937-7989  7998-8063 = 1.02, 0.846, 0.969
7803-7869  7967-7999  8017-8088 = 0.14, 0.789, 0.986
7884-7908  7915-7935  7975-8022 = 0.35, 0.851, 0.935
